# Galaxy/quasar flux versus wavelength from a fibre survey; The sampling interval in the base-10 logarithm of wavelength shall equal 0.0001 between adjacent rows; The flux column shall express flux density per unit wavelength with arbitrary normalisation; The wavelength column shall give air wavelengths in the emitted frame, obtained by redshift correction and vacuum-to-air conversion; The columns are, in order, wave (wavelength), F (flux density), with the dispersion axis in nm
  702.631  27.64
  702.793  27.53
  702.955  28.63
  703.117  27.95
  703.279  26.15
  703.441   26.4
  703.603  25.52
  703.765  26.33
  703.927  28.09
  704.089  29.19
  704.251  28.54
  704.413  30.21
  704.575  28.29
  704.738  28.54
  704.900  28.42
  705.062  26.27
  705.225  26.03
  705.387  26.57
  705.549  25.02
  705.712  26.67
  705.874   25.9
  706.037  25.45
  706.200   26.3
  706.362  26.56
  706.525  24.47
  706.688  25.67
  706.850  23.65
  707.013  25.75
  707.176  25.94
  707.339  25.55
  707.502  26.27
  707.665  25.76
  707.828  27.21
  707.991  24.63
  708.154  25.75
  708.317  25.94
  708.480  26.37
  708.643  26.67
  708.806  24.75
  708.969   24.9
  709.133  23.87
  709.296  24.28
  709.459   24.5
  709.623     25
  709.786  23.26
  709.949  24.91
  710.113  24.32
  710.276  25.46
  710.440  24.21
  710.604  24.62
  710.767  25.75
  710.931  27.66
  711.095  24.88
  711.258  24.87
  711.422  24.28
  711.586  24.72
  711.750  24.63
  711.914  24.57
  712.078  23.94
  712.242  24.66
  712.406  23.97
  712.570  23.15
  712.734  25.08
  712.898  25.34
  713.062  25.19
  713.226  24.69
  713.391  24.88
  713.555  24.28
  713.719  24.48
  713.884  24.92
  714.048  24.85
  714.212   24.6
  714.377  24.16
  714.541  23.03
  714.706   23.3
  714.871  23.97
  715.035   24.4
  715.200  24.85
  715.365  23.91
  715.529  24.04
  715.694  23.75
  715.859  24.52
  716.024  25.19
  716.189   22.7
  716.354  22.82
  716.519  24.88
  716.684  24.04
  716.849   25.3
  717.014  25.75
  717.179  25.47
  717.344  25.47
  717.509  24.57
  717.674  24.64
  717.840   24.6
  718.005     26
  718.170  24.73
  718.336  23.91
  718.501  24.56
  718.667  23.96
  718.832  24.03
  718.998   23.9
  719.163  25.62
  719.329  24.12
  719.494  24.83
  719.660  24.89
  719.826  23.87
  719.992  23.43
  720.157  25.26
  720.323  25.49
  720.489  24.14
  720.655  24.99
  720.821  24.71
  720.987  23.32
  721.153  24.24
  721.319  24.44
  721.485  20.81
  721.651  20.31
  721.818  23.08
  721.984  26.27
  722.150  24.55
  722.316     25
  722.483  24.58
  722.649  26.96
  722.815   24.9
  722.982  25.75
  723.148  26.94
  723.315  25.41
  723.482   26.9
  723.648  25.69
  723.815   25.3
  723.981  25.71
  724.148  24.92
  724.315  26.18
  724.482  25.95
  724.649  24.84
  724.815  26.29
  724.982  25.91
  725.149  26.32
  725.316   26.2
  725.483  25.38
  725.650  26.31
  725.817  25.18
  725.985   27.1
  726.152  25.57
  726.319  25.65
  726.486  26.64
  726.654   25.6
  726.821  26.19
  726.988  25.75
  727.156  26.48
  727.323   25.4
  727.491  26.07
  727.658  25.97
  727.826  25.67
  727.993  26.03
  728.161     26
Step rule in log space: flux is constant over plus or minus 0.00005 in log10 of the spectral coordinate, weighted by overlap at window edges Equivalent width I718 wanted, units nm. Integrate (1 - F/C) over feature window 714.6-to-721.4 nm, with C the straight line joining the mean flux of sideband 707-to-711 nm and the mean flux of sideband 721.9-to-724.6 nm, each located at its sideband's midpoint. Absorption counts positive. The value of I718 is 0.29 nm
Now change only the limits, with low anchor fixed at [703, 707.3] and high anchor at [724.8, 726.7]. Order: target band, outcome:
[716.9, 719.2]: 0.129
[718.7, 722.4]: 0.287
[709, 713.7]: 0.320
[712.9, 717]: 0.317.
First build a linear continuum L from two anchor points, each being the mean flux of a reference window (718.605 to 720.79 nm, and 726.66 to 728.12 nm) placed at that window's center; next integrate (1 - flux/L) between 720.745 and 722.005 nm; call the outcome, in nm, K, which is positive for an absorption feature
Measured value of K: 0.08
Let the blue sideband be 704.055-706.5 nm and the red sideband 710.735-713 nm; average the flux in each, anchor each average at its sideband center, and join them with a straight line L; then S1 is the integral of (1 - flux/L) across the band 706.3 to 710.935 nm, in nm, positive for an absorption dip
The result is 0.12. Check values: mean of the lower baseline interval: 27.1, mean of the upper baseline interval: 24.8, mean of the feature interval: 25.3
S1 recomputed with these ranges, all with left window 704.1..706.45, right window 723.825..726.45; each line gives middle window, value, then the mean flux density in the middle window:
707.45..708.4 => 0.04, 25.9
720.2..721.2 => 0.06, 24.5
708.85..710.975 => 0.16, 24.8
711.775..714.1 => 0.18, 24.6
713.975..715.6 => 0.15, 24.1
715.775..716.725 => 0.09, 24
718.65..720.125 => 0.11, 24.4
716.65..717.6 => 0.04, 25.2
